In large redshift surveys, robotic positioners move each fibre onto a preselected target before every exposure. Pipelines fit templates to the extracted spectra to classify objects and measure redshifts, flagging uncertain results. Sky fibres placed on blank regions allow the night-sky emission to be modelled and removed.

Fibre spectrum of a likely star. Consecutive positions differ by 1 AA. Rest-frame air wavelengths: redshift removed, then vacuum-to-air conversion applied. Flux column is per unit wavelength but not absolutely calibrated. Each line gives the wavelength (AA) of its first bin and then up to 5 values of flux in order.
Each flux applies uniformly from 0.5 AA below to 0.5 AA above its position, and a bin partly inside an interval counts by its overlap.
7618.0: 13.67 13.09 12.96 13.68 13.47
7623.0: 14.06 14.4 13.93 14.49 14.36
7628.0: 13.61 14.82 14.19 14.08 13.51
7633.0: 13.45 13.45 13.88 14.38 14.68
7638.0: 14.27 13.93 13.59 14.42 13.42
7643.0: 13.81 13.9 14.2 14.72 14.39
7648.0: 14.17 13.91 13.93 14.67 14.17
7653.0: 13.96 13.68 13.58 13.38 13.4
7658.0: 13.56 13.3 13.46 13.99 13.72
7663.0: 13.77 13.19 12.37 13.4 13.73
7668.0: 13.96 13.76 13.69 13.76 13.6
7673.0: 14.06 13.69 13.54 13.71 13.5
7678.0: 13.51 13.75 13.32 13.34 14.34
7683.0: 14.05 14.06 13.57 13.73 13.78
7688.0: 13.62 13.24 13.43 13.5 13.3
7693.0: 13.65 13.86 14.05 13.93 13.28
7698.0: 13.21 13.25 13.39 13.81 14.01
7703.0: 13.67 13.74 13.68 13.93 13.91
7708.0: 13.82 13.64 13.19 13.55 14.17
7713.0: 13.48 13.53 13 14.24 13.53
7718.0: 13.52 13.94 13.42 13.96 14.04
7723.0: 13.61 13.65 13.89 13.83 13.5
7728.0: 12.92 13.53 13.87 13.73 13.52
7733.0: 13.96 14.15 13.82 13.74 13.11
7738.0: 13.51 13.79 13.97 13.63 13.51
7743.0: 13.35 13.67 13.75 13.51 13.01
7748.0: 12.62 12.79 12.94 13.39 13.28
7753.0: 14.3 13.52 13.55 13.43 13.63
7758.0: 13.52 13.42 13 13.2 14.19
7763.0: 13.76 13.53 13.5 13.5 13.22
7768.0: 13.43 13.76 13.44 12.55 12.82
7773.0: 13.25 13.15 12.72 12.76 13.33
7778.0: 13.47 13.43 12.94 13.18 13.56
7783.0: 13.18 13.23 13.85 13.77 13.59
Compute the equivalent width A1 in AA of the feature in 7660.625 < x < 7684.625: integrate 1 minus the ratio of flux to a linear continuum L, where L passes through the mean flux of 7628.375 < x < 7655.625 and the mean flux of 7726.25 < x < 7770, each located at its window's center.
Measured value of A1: 0.4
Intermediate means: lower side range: 14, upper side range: 13.5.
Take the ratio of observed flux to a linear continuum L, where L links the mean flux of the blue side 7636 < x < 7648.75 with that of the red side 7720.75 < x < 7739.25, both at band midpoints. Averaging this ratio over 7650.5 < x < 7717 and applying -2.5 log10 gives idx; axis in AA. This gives 0.02 mag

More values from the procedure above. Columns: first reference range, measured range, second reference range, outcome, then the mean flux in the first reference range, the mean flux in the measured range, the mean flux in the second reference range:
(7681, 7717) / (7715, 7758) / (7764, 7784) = -0.01 mag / 13.7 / 13.6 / 13.2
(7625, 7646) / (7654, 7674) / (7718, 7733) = 0.03 mag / 14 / 13.6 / 13.7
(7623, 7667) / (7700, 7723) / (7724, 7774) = -0.01 mag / 13.9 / 13.7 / 13.5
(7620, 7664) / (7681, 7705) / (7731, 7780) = 0.00 mag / 13.9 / 13.7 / 13.4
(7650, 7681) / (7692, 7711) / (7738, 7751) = -0.01 mag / 13.6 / 13.7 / 13.4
